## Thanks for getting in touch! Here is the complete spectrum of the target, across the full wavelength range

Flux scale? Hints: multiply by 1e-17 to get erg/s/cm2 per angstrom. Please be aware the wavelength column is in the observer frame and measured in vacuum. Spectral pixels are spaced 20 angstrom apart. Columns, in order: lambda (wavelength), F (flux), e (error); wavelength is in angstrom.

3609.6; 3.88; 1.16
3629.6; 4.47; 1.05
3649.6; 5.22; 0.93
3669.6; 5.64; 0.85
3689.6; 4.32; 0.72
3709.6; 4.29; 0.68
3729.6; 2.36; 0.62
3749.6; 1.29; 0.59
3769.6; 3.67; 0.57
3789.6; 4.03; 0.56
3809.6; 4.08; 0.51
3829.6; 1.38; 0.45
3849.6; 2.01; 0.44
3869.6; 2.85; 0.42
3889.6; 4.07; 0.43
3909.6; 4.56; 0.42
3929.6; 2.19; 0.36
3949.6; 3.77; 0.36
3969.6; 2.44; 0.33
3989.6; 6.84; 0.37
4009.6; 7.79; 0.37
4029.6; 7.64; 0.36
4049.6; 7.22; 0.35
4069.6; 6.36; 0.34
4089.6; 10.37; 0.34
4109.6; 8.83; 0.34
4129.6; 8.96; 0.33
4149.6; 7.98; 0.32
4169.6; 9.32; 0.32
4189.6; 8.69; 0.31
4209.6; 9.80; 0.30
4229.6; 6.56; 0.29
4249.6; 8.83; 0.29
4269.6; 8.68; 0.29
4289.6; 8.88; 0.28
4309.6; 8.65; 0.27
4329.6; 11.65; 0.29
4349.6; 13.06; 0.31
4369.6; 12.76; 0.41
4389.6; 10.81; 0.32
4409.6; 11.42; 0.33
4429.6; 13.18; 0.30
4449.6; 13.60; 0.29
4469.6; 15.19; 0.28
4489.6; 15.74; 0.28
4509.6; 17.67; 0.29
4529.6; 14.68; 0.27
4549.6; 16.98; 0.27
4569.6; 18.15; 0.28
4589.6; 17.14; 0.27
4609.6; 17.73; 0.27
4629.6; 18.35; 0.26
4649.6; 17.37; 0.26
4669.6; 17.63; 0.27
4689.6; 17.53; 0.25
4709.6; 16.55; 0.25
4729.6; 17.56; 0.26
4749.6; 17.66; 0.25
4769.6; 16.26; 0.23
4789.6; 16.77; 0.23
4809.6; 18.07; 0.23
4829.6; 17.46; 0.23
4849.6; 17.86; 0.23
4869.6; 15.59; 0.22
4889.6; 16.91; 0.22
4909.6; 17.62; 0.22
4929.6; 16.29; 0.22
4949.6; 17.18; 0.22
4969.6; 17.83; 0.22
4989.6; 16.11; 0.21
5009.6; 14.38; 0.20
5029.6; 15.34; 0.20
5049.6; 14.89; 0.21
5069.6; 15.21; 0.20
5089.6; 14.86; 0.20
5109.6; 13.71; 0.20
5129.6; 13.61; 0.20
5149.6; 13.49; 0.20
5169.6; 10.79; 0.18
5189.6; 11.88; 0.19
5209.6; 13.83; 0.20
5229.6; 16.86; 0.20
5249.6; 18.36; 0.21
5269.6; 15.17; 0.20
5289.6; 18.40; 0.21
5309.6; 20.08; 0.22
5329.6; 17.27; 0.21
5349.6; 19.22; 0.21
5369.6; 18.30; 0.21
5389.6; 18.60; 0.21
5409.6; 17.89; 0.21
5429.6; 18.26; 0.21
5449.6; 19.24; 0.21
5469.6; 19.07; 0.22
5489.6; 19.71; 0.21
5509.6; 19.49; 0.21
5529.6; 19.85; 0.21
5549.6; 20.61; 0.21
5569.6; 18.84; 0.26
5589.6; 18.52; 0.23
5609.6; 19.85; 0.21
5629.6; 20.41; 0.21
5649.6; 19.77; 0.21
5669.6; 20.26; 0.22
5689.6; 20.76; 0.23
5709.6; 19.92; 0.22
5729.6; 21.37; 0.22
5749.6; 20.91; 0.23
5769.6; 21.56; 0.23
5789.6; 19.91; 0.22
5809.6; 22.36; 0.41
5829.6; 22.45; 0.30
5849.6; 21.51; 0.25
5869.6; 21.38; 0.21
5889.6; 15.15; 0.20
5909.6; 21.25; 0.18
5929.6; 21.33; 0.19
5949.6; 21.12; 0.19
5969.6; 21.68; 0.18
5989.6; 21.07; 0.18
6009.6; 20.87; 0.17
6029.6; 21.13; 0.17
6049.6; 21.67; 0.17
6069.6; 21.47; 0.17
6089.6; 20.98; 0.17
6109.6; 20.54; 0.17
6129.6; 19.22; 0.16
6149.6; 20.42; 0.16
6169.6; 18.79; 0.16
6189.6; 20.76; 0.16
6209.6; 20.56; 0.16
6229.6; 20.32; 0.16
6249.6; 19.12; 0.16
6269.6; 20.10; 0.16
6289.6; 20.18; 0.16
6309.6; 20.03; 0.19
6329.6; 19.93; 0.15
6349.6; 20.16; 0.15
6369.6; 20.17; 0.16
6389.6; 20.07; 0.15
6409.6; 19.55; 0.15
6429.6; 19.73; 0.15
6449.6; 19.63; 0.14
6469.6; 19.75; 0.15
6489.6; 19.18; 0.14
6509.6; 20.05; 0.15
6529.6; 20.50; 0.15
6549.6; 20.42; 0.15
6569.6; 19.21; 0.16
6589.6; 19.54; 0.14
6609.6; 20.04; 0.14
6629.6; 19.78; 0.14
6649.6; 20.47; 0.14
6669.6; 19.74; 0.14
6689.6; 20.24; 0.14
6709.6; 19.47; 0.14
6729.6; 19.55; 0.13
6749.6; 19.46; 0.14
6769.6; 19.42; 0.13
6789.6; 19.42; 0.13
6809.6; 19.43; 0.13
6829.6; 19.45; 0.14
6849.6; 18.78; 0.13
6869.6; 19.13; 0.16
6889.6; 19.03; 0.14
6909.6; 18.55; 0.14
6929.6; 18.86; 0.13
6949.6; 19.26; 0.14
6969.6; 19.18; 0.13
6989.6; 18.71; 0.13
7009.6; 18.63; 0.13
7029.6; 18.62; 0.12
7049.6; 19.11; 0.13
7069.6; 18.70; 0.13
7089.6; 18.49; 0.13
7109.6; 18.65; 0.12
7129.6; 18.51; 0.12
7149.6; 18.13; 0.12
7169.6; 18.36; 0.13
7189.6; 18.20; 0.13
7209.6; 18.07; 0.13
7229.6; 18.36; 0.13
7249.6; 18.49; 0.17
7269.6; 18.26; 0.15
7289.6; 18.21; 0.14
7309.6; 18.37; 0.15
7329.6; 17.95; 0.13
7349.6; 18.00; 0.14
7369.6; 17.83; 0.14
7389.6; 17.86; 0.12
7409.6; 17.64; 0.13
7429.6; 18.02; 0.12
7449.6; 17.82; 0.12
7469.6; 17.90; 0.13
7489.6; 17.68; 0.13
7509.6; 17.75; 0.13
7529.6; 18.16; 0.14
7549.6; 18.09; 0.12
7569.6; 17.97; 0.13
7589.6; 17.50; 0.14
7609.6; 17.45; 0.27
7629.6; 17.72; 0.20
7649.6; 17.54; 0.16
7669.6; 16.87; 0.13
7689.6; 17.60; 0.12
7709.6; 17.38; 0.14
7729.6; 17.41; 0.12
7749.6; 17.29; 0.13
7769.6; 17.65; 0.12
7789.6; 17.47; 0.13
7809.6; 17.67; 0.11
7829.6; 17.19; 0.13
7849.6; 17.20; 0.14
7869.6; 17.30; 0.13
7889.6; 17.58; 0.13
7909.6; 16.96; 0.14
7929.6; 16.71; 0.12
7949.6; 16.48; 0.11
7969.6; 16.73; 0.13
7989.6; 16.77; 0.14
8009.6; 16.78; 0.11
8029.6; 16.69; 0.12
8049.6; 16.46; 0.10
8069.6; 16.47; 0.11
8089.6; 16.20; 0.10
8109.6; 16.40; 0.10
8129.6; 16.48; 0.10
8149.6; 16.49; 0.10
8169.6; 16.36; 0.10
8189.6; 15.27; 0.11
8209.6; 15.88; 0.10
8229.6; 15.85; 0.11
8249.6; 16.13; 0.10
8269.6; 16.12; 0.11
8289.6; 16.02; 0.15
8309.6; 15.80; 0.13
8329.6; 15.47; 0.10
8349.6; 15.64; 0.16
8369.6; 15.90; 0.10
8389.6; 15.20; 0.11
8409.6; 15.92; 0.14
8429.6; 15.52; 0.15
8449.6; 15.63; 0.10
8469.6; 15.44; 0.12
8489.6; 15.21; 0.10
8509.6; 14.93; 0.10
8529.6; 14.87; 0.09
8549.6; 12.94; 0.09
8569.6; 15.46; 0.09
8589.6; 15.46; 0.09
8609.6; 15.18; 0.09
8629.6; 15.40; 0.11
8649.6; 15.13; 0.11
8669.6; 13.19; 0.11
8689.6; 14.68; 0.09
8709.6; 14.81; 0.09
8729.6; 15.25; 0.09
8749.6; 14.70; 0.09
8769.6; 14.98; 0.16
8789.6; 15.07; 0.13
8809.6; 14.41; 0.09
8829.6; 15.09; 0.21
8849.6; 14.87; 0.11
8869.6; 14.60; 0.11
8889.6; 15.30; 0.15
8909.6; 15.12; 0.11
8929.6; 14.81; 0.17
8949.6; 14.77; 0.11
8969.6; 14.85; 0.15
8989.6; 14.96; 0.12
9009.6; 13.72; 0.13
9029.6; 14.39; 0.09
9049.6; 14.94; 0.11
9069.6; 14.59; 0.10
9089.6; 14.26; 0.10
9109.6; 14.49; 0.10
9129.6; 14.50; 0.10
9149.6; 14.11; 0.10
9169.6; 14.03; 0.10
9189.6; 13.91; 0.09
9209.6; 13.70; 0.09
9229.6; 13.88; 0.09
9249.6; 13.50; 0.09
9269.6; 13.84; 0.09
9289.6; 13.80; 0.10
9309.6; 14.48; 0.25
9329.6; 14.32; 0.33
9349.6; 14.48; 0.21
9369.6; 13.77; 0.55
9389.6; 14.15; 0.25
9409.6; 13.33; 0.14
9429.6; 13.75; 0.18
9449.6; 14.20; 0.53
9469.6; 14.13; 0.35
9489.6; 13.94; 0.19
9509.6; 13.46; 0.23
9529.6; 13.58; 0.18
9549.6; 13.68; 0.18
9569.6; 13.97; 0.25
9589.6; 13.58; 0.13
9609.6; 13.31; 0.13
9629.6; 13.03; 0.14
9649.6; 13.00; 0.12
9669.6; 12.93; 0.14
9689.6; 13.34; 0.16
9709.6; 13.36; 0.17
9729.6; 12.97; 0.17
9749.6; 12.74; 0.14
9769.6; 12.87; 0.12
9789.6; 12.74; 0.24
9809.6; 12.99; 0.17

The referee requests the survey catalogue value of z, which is 0.000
